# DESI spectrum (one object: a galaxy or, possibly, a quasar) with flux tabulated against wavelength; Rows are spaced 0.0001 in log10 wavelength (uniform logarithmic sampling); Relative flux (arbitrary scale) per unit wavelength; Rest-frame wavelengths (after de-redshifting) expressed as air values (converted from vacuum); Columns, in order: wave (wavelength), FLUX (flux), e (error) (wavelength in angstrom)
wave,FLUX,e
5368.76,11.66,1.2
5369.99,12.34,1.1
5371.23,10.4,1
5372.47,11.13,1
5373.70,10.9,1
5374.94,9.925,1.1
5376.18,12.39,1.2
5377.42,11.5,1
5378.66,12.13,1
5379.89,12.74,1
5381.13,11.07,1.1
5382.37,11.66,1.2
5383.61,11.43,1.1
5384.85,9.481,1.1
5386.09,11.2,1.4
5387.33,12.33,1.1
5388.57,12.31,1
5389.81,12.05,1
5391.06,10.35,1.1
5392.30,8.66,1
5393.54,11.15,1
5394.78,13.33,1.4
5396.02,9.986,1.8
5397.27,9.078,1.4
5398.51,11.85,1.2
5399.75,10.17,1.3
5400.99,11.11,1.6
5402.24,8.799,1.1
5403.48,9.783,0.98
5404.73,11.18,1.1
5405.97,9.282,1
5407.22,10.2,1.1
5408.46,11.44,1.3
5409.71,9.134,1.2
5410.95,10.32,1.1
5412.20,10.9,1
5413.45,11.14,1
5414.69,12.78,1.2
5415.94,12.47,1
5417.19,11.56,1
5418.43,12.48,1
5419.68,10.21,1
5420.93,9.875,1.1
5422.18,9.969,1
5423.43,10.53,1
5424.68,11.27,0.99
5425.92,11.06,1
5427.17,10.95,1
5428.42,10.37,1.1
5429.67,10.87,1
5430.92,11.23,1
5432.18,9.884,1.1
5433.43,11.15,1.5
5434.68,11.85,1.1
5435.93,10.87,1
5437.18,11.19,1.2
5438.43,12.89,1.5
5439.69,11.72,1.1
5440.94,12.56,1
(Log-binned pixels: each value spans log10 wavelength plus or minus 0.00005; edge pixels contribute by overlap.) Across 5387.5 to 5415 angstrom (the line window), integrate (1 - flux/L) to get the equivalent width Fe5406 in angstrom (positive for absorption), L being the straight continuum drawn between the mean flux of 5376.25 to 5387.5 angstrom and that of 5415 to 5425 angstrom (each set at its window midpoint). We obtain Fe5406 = 1.5 angstrom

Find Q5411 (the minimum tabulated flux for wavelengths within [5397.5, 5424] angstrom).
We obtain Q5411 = 8.799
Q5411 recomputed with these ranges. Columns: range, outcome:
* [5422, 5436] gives 9.884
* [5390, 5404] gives 8.66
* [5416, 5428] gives 9.875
